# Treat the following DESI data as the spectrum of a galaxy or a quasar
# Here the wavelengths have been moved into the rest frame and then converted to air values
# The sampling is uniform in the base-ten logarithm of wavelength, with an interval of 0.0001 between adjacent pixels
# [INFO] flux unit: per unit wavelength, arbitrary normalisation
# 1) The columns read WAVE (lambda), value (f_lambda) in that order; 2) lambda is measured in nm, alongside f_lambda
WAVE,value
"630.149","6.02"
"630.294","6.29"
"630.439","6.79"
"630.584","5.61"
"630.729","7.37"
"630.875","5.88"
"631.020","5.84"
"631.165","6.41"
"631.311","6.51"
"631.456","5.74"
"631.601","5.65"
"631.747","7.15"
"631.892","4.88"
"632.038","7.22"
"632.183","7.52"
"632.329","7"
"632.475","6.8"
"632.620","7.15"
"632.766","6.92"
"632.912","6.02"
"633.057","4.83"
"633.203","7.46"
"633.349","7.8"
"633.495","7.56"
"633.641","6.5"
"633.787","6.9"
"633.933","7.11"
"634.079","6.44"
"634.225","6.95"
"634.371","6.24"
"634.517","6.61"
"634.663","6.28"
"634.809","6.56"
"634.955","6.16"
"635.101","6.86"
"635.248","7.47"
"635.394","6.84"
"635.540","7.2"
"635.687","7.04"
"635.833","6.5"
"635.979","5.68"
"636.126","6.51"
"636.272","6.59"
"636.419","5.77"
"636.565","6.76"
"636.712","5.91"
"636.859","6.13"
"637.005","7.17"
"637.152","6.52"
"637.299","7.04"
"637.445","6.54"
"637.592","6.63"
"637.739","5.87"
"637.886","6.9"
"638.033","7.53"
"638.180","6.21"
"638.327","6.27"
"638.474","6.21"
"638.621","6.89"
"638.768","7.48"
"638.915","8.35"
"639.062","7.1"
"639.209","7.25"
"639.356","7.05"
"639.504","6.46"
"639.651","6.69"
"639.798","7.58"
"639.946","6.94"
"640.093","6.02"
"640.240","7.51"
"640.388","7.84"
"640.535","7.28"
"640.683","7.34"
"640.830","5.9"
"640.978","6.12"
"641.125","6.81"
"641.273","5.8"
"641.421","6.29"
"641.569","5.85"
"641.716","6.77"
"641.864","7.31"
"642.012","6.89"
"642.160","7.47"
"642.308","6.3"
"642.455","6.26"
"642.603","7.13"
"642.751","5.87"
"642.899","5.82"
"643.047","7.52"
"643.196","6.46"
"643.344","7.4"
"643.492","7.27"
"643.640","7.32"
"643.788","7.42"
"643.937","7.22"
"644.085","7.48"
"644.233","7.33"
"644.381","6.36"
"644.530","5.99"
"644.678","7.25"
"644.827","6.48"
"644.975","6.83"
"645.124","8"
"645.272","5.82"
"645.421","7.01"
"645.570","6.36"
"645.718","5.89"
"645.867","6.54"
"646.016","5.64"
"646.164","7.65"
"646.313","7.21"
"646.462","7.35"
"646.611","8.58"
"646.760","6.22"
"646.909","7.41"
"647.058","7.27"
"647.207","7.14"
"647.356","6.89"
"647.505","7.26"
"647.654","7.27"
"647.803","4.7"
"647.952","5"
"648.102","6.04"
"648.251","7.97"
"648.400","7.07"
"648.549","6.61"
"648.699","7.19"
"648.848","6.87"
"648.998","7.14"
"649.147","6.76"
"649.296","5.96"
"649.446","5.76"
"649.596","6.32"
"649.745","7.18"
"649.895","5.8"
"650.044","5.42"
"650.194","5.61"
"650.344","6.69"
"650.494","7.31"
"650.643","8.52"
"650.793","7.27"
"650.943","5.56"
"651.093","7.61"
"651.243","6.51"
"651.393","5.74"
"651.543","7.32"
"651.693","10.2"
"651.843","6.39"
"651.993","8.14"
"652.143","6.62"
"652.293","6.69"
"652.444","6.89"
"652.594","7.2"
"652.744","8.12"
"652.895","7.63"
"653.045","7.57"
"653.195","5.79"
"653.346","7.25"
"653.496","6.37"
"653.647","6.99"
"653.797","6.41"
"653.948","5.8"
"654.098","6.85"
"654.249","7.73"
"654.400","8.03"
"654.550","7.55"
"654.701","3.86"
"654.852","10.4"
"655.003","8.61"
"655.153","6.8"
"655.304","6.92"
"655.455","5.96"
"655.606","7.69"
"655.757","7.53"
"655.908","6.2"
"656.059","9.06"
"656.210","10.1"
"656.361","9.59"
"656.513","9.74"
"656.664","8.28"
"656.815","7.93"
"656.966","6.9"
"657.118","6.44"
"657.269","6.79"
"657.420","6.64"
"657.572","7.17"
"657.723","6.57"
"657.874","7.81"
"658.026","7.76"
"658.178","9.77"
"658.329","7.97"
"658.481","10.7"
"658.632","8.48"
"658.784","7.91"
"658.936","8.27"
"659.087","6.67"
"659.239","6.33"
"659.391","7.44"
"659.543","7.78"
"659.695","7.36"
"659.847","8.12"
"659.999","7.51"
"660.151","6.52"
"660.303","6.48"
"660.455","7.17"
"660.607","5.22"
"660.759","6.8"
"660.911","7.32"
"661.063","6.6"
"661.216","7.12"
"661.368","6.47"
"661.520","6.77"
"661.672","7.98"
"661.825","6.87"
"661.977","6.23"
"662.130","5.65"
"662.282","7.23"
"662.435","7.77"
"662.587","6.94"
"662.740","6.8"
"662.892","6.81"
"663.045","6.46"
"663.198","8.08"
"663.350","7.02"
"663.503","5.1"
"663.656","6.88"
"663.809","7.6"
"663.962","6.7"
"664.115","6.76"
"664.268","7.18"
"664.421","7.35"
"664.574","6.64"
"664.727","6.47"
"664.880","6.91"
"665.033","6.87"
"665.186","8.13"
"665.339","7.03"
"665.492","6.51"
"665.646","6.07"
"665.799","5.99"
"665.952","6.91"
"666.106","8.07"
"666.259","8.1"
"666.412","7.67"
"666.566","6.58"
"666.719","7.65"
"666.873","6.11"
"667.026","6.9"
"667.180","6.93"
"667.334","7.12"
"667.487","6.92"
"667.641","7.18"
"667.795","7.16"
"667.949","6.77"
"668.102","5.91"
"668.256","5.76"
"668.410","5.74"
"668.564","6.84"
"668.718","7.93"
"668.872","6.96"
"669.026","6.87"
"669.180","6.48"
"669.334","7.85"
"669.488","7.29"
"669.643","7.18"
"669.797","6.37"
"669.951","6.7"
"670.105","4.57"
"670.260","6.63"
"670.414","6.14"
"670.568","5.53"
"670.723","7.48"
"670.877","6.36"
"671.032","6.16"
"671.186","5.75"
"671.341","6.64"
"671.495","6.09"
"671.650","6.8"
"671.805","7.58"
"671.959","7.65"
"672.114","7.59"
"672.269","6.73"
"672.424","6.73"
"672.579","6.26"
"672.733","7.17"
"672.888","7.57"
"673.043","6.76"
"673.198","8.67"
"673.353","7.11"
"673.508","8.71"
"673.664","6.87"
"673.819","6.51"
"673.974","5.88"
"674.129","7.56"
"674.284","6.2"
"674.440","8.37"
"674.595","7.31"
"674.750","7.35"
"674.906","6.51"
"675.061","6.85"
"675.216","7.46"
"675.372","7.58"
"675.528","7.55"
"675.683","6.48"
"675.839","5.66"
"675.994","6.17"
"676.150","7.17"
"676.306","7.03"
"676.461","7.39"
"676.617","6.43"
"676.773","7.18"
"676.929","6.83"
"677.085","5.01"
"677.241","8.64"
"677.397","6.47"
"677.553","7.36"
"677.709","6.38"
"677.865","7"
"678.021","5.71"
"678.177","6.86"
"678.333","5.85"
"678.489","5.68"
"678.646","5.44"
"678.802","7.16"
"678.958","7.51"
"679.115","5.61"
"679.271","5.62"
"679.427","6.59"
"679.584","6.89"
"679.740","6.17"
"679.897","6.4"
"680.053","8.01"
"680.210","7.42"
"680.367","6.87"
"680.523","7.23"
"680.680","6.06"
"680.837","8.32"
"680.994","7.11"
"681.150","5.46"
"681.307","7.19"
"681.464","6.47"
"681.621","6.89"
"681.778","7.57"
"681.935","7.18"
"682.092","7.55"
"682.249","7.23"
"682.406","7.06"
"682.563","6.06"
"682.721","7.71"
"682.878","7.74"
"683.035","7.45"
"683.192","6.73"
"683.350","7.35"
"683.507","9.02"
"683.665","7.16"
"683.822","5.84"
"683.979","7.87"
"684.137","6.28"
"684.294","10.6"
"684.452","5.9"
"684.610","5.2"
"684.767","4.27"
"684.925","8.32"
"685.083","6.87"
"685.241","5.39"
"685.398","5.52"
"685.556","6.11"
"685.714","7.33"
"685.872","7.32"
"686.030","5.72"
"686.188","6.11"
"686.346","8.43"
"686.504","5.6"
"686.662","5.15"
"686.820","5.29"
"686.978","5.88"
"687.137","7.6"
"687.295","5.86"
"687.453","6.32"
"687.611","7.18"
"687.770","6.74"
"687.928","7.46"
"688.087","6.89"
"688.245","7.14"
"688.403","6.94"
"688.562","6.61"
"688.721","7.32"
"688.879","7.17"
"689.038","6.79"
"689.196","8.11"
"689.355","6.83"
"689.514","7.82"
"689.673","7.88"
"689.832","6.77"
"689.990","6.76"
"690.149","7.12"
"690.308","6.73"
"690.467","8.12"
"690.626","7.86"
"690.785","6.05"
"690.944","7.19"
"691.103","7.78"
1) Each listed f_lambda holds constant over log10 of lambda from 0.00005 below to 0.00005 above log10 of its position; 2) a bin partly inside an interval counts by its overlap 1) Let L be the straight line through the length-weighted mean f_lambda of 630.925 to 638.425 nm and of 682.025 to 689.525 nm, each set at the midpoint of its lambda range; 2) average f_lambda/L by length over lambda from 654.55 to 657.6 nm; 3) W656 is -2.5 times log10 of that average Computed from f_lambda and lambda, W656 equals -0.14 mag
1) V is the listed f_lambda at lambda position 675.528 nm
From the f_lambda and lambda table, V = 7.55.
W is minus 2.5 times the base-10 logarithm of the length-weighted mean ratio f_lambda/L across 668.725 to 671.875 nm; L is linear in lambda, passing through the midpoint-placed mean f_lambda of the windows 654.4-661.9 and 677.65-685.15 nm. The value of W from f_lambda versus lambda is 0.09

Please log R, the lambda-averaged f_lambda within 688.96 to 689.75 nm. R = 7.49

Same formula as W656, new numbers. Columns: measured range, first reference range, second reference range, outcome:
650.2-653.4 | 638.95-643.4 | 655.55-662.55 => 0.01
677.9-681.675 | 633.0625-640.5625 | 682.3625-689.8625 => 0.04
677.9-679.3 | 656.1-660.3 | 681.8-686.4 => 0.15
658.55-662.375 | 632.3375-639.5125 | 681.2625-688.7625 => -0.05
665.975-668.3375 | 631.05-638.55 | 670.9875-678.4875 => -0.02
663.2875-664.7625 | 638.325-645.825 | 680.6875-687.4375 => 0.01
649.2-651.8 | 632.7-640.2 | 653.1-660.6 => 0.08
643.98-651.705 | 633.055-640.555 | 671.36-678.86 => 0.01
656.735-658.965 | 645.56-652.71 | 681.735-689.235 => -0.14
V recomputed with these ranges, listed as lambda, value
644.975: 6.83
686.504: 5.6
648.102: 6.04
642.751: 5.87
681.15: 5.46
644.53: 5.99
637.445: 6.54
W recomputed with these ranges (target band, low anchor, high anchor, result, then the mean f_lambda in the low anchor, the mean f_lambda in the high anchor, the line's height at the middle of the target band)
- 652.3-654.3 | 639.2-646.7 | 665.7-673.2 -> -0.02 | 6.84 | 6.81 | 6.83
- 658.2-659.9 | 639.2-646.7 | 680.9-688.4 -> -0.17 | 6.84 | 6.79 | 6.82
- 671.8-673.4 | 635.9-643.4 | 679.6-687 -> -0.07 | 6.7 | 6.82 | 6.8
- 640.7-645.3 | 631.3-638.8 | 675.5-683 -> -0.02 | 6.62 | 6.78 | 6.65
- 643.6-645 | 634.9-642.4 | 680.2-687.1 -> -0.03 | 6.74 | 6.81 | 6.75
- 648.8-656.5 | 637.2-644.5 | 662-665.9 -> -0.05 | 6.84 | 6.83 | 6.83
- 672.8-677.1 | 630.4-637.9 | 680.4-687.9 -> -0.04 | 6.57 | 6.8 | 6.76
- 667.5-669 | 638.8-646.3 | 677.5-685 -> 0.02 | 6.83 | 6.86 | 6.85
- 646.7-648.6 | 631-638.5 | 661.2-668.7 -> 0.00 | 6.59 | 6.88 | 6.71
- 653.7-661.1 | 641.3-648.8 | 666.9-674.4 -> -0.11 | 6.8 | 6.81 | 6.8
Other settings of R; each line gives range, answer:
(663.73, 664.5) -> 7.11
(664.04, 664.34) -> 6.97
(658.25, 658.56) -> 9.35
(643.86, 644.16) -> 7.35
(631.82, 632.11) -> 6.04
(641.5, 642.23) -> 6.86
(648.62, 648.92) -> 7.02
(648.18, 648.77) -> 7.2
